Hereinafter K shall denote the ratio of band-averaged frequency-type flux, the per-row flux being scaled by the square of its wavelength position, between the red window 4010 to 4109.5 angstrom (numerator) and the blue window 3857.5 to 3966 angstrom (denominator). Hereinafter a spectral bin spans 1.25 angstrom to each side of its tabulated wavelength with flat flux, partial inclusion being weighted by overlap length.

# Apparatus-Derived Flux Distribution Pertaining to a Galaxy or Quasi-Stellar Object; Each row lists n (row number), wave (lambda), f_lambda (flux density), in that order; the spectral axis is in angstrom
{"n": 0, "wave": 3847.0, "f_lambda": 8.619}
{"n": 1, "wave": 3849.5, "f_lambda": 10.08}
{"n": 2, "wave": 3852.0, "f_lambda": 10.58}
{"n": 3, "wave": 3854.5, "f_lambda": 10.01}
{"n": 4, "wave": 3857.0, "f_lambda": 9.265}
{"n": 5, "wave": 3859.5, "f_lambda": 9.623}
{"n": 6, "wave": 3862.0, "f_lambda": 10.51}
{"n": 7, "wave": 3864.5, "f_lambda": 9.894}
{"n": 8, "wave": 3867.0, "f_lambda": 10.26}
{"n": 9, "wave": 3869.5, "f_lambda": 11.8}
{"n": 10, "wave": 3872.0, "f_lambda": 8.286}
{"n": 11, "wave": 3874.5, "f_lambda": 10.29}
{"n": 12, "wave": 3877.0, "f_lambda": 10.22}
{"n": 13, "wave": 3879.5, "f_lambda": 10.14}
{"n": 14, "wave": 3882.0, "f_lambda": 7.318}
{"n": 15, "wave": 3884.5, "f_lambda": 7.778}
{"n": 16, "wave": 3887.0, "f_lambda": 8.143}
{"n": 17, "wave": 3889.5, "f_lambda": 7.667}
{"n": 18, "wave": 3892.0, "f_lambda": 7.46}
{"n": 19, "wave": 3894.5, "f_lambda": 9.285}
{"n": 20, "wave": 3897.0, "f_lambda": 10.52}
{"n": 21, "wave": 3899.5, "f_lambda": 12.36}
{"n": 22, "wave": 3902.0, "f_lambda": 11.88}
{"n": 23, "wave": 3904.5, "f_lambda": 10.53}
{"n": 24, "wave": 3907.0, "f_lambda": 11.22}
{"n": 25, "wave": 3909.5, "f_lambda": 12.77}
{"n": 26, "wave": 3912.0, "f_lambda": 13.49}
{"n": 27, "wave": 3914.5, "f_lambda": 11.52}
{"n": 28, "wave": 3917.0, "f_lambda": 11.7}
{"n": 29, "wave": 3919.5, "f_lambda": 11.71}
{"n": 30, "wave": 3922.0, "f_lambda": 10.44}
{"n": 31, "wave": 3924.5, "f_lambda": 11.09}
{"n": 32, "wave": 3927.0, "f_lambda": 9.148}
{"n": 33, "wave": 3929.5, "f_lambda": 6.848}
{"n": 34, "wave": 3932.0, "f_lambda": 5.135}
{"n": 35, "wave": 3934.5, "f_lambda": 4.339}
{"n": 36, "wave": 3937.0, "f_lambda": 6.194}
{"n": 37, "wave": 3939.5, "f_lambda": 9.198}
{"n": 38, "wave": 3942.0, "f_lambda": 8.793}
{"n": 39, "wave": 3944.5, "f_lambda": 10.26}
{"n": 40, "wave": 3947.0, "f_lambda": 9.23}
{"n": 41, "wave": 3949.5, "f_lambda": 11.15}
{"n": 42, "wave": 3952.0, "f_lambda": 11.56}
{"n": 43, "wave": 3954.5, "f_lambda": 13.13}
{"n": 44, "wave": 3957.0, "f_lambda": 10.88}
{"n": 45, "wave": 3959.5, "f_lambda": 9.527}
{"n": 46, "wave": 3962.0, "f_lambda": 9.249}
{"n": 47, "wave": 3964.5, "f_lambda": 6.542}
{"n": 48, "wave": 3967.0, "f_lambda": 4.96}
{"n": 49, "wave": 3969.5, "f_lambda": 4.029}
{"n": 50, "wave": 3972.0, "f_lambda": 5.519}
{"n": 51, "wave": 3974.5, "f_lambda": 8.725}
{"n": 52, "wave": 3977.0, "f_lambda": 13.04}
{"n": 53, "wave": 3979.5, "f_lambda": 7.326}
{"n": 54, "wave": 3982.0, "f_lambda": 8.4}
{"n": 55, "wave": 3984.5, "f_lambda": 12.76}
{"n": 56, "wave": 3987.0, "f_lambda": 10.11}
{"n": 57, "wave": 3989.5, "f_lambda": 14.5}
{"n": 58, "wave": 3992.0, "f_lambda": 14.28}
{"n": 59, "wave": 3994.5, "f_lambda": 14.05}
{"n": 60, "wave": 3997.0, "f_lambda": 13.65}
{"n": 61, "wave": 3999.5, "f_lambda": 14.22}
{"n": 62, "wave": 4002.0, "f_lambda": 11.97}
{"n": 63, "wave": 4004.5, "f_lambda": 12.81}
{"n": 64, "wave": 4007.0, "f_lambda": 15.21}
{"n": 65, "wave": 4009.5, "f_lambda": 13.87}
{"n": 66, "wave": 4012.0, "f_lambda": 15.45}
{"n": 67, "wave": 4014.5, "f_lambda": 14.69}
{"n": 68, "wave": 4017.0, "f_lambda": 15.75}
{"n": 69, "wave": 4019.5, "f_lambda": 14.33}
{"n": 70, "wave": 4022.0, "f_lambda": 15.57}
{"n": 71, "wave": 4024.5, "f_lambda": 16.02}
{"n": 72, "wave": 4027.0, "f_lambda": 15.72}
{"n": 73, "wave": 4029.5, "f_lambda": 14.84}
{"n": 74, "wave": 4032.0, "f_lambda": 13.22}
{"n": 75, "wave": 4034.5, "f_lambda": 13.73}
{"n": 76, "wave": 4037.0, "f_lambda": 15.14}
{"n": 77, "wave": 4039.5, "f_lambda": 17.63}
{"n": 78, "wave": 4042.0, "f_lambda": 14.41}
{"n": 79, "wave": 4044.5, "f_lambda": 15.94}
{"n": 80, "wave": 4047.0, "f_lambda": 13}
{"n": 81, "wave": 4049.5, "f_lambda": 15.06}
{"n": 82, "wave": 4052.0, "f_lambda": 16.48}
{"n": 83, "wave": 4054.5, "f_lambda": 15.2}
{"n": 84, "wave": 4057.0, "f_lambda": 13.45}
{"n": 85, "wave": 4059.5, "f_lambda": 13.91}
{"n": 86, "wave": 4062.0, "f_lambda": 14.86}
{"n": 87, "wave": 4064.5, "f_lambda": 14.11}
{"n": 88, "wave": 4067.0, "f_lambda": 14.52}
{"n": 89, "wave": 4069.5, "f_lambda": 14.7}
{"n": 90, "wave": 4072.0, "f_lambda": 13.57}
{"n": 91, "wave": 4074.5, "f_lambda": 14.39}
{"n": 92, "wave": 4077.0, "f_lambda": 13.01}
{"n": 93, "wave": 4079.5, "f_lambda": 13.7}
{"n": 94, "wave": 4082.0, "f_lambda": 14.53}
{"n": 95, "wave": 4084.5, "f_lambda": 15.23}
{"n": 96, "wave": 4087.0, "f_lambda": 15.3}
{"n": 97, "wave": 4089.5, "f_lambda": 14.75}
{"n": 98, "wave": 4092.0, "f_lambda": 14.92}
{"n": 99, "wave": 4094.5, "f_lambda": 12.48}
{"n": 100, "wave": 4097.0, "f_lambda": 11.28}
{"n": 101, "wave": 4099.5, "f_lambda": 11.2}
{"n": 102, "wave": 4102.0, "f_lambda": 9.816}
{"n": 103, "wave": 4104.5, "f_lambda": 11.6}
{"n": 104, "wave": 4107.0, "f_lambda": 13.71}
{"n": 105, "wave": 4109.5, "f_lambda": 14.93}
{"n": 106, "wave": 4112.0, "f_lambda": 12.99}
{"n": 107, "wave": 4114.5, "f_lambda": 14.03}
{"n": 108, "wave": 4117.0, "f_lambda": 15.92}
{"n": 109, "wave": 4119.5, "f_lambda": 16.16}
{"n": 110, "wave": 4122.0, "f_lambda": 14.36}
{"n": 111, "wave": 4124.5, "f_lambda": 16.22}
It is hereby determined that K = 1.58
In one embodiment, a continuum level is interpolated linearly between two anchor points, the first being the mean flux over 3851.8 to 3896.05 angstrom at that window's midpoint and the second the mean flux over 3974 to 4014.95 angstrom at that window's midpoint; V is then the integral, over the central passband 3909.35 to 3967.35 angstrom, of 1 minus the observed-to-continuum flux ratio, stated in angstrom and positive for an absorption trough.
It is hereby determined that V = 7.99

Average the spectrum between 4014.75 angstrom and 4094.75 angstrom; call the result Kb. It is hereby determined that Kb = 14.7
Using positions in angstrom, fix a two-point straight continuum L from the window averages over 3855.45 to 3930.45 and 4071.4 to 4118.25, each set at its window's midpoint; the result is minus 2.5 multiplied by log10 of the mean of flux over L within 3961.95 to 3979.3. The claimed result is 0.49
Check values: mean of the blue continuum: 10.1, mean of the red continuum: 13.5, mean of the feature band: 7.31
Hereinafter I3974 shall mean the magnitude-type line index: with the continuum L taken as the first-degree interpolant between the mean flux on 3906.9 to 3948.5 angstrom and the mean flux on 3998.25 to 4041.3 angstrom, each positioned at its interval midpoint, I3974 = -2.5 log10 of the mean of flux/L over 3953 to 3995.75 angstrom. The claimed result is 0.235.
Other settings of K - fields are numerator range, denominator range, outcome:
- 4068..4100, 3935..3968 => 1.61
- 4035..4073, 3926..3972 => 1.89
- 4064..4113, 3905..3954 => 1.49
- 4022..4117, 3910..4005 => 1.49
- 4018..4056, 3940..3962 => 1.51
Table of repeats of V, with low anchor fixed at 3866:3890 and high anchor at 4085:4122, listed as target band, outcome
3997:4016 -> -3.8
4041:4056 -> -3.0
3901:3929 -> -3.8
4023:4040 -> -4.0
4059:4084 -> -2.4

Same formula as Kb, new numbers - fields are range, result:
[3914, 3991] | 9.25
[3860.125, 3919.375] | 10.2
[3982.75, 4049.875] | 14.3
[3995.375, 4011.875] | 13.8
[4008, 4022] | 14.9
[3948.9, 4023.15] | 11.6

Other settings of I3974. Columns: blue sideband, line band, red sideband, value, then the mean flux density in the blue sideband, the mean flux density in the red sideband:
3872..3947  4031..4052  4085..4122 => -0.21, 9.54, 13.6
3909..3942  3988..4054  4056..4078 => -0.17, 9.41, 14.1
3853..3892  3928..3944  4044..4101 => 0.49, 9.36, 14.1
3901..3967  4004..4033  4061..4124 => -0.23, 9.8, 13.9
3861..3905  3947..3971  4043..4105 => 0.25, 9.67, 13.9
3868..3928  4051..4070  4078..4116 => -0.14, 10.3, 13.4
